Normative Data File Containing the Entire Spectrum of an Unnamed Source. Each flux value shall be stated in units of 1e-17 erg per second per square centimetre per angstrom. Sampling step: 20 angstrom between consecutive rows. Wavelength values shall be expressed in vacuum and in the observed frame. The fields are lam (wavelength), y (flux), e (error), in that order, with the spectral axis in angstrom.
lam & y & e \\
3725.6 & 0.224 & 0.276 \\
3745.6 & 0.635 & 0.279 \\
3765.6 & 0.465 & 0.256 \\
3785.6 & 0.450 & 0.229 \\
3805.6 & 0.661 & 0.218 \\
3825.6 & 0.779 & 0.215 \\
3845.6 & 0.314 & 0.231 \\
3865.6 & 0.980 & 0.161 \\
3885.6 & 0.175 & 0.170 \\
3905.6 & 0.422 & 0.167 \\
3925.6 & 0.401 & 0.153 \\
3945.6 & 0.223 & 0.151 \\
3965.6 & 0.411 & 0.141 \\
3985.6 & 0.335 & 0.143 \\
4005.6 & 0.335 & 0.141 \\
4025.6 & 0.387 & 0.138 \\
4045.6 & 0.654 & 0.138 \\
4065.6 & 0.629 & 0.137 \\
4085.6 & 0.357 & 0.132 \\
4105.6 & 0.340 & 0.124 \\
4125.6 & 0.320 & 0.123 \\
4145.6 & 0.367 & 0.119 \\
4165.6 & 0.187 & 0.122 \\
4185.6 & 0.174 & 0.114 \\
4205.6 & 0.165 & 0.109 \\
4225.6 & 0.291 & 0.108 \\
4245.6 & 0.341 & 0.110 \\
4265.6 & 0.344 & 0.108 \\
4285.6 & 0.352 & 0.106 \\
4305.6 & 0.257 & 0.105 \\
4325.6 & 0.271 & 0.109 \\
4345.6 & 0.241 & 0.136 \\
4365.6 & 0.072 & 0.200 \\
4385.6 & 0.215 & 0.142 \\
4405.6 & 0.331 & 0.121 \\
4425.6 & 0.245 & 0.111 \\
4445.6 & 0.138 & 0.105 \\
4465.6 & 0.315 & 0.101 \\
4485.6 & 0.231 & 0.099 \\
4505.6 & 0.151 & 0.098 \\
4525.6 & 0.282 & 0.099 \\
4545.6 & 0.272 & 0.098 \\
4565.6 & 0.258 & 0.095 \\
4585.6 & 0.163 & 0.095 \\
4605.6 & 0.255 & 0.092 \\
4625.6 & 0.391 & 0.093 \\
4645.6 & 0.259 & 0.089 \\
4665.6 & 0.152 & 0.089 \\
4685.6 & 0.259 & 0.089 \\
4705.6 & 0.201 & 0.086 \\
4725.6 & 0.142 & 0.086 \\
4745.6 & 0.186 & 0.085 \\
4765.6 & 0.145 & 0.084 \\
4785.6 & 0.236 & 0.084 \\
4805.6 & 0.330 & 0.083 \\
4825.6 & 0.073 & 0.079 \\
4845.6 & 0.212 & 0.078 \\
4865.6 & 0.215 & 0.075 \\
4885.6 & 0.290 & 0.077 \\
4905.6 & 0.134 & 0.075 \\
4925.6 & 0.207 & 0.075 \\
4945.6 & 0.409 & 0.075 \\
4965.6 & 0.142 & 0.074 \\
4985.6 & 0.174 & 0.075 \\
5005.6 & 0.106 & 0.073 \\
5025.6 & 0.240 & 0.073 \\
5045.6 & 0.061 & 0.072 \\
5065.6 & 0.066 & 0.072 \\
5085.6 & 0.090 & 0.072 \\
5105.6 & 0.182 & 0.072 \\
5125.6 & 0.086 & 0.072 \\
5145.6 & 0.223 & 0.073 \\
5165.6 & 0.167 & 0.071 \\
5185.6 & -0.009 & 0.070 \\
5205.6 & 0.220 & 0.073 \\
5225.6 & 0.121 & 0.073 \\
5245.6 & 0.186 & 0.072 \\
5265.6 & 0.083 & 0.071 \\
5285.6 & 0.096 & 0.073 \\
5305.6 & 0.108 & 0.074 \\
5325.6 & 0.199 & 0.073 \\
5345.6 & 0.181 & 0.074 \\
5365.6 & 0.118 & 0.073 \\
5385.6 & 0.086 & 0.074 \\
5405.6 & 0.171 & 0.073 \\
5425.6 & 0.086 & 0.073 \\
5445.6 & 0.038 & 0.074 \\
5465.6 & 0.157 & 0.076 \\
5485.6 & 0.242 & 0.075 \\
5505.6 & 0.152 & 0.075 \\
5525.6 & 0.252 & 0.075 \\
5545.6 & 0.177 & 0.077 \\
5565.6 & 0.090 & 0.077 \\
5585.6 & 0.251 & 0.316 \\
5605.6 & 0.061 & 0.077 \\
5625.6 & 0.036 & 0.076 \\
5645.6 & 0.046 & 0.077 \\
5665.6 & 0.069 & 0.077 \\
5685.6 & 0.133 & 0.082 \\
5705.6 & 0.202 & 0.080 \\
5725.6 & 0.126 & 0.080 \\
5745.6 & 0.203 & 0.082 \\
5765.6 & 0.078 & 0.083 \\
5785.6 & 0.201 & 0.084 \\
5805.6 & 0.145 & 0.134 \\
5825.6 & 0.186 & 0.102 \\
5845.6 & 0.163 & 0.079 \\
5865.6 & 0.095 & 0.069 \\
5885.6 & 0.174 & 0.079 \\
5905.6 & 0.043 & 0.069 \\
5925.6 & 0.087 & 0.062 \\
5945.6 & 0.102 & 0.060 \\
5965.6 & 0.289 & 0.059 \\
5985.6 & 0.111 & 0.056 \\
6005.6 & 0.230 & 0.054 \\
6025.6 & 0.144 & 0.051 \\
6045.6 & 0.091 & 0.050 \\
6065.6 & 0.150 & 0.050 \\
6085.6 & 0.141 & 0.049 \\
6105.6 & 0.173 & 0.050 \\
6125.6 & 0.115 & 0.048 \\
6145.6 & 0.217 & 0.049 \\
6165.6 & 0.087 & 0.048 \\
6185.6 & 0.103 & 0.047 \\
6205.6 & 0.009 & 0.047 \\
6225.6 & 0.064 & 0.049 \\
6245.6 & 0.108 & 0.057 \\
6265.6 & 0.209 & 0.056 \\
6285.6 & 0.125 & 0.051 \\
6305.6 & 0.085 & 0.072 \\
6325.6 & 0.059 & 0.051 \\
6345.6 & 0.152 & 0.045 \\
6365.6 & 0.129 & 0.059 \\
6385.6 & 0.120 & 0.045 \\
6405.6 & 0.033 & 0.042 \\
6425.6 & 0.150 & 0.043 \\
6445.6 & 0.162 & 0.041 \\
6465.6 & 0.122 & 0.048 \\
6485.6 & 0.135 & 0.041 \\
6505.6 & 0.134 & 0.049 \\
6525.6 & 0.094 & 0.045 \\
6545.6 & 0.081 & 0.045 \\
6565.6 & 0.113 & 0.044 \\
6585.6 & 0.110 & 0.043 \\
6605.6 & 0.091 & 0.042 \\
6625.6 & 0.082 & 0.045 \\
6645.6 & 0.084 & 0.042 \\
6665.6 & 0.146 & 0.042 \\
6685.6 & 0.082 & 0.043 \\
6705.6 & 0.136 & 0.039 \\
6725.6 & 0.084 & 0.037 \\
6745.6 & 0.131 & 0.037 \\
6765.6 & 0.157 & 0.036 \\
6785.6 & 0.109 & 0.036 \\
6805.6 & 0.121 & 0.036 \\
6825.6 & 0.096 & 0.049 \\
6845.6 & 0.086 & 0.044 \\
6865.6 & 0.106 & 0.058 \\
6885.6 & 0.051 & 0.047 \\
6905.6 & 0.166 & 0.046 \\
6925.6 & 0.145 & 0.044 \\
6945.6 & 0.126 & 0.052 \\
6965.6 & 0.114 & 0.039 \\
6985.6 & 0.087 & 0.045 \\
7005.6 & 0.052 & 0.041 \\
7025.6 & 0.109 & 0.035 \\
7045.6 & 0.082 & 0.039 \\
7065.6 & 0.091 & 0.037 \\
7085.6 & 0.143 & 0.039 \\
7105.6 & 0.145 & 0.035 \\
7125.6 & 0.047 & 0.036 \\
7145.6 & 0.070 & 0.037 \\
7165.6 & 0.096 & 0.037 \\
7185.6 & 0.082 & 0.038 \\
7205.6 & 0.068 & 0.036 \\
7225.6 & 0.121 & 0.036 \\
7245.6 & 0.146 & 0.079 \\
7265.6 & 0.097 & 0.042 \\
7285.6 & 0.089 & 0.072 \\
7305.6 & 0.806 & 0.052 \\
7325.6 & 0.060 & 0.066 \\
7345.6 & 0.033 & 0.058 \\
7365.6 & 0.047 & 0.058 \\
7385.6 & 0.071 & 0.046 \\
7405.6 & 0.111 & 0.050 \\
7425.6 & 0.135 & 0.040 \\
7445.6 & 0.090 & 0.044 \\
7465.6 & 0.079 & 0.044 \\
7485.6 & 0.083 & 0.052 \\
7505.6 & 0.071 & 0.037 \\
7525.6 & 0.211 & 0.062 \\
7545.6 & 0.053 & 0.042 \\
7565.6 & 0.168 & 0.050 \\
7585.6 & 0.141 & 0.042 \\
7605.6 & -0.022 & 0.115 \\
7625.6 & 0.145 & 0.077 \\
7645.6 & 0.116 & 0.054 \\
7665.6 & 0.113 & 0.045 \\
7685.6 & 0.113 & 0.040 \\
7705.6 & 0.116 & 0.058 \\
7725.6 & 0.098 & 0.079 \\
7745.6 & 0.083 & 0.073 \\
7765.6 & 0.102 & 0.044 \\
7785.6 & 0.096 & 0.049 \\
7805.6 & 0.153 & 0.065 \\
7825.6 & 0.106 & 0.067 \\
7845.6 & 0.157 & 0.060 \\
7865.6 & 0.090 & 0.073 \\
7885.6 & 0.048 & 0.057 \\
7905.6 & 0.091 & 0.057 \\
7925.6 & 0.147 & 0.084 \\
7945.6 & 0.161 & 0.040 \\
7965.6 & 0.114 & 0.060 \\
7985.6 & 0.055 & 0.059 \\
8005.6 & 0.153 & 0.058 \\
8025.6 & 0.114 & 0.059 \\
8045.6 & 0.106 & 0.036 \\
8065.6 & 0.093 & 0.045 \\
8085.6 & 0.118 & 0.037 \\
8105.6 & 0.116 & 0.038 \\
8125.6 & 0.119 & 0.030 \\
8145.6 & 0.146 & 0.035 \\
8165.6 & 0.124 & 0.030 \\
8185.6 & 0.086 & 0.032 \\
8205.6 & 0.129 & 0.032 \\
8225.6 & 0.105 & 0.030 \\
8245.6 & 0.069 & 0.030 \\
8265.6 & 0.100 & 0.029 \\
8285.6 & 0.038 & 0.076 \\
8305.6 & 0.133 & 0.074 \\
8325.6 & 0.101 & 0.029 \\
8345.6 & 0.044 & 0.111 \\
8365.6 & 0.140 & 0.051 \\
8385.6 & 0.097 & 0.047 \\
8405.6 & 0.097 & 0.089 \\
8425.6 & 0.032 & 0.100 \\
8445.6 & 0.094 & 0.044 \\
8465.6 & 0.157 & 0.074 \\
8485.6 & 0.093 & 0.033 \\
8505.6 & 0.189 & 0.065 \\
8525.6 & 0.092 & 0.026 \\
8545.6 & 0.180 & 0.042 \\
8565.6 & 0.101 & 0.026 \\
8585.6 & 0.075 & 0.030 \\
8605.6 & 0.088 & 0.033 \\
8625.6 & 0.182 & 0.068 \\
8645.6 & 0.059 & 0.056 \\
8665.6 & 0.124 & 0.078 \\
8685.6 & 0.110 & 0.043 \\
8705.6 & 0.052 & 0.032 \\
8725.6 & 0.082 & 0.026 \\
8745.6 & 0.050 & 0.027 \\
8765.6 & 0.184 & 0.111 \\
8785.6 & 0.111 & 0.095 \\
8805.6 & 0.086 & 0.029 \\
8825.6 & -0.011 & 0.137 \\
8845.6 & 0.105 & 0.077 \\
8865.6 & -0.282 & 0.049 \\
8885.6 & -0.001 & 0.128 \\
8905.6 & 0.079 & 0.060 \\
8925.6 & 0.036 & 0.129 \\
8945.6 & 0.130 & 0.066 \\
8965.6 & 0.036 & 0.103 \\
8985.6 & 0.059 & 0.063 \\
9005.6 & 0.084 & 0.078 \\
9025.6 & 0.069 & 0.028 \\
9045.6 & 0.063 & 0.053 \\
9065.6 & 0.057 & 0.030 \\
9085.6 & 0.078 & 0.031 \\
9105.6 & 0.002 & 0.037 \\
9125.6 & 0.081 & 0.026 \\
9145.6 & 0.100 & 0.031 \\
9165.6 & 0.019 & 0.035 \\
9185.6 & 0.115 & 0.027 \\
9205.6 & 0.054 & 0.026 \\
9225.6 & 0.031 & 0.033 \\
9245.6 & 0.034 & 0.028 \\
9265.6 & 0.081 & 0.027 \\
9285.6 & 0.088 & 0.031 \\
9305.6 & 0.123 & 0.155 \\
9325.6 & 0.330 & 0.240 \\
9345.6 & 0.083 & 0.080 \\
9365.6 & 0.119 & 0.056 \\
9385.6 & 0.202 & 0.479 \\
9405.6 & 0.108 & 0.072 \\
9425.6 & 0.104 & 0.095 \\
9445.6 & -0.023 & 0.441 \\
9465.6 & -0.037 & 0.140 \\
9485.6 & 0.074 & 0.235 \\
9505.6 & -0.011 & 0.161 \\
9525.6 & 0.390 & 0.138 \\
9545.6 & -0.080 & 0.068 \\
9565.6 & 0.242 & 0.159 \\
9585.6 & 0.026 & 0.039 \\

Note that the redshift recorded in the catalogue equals 0.96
